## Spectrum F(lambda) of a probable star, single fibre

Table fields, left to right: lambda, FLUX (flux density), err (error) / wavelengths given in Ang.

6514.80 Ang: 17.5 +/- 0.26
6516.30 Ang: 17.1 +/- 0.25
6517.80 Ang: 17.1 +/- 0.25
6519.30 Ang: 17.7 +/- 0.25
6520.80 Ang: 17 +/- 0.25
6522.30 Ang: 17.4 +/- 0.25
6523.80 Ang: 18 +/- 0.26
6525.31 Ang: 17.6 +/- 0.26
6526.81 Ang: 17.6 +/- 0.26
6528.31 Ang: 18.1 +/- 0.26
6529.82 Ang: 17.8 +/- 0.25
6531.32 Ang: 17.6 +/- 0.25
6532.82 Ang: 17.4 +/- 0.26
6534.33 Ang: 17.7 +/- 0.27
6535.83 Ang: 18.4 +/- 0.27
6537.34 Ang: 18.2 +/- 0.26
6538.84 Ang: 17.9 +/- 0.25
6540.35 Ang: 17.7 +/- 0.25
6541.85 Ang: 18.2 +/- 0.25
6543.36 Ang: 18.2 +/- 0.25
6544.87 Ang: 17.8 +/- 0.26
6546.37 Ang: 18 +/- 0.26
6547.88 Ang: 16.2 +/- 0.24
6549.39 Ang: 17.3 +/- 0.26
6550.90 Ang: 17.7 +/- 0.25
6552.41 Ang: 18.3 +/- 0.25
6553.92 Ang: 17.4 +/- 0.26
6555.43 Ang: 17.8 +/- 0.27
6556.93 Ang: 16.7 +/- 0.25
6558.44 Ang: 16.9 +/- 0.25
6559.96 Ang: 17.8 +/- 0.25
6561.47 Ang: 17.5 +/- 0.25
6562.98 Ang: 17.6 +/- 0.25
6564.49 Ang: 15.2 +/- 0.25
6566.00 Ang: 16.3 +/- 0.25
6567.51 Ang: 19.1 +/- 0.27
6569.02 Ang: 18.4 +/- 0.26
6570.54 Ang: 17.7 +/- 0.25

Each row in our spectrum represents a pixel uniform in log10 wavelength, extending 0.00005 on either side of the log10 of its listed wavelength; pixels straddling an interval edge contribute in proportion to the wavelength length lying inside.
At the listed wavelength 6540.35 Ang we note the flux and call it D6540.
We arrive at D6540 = 17.7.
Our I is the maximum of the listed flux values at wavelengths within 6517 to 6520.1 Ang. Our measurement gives 17.7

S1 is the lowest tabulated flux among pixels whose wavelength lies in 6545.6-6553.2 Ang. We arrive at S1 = 16.2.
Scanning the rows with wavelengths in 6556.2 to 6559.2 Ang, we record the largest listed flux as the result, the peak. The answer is 16.9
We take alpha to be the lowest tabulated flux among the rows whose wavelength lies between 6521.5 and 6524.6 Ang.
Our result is 17.4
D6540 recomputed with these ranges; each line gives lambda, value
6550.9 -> 17.7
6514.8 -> 17.5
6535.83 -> 18.4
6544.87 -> 17.8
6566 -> 16.3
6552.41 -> 18.3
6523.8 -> 18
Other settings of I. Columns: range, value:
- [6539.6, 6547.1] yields 18.2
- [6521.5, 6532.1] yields 18.1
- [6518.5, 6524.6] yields 18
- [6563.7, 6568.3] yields 19.1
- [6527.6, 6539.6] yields 18.4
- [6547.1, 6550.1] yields 17.3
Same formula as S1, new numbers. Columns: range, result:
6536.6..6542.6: 17.7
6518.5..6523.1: 17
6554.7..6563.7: 16.7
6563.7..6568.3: 15.2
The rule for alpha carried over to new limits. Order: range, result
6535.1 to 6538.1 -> 18.2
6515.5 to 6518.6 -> 17.1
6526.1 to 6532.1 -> 17.6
